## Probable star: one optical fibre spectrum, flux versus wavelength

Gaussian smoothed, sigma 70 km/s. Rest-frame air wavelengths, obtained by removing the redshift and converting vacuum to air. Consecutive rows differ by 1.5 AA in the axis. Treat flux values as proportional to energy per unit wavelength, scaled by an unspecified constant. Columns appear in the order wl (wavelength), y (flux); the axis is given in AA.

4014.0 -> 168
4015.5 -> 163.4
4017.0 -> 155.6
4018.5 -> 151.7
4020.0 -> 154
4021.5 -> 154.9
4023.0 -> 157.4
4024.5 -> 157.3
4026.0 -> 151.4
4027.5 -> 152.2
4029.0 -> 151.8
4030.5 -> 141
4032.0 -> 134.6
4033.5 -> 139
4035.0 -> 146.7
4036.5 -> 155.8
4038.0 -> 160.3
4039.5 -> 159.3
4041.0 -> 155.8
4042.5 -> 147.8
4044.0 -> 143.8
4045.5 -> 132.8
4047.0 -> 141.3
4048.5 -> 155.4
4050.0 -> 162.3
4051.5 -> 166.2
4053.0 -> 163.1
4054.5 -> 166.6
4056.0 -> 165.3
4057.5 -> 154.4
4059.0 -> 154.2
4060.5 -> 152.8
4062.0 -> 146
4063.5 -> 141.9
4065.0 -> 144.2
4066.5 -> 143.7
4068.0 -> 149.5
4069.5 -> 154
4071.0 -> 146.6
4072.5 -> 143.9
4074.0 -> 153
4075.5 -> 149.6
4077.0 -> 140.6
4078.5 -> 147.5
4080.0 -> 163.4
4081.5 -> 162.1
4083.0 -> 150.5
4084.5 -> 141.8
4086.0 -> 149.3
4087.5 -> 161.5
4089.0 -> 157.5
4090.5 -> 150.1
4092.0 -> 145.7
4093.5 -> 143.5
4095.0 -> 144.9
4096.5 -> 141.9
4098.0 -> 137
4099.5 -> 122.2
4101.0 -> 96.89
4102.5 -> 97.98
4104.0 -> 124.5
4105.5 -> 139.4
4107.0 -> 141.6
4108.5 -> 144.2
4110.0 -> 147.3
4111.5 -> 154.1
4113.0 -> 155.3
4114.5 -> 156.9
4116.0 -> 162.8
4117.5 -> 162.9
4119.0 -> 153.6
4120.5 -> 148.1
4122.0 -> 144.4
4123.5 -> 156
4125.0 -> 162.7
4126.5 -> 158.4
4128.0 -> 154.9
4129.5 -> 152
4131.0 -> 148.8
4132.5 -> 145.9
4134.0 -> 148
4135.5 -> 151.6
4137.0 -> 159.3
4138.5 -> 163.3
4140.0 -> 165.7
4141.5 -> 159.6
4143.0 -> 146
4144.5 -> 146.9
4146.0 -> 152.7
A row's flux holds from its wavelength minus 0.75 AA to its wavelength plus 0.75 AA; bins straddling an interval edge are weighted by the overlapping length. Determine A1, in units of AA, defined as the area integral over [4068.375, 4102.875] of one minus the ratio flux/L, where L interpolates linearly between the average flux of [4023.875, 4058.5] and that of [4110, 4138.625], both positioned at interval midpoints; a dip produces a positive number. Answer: 2.09 AA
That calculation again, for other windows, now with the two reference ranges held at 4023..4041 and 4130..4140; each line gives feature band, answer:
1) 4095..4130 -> 2.1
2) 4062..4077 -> 0.5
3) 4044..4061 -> -0.5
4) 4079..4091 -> -0.2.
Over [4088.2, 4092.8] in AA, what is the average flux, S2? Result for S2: 151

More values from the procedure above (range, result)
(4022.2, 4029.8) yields 154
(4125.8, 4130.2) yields 155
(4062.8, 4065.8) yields 143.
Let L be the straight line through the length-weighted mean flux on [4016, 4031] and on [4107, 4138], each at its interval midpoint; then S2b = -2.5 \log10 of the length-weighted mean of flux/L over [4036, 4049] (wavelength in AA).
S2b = 0.022 mag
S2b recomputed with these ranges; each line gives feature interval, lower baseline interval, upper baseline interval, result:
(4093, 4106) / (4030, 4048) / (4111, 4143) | 0.20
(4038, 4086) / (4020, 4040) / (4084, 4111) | -0.05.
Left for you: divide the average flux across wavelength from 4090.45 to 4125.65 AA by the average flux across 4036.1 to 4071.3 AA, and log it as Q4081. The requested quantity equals 0.94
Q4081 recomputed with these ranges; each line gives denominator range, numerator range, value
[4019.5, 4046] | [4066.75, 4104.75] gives 0.95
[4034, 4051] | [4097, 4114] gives 0.88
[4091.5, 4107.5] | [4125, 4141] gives 1.19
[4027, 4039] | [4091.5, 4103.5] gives 0.87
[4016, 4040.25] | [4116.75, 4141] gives 1.02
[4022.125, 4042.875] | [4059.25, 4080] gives 0.98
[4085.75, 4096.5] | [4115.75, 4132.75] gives 1.03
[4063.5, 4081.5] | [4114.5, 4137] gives 1.03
